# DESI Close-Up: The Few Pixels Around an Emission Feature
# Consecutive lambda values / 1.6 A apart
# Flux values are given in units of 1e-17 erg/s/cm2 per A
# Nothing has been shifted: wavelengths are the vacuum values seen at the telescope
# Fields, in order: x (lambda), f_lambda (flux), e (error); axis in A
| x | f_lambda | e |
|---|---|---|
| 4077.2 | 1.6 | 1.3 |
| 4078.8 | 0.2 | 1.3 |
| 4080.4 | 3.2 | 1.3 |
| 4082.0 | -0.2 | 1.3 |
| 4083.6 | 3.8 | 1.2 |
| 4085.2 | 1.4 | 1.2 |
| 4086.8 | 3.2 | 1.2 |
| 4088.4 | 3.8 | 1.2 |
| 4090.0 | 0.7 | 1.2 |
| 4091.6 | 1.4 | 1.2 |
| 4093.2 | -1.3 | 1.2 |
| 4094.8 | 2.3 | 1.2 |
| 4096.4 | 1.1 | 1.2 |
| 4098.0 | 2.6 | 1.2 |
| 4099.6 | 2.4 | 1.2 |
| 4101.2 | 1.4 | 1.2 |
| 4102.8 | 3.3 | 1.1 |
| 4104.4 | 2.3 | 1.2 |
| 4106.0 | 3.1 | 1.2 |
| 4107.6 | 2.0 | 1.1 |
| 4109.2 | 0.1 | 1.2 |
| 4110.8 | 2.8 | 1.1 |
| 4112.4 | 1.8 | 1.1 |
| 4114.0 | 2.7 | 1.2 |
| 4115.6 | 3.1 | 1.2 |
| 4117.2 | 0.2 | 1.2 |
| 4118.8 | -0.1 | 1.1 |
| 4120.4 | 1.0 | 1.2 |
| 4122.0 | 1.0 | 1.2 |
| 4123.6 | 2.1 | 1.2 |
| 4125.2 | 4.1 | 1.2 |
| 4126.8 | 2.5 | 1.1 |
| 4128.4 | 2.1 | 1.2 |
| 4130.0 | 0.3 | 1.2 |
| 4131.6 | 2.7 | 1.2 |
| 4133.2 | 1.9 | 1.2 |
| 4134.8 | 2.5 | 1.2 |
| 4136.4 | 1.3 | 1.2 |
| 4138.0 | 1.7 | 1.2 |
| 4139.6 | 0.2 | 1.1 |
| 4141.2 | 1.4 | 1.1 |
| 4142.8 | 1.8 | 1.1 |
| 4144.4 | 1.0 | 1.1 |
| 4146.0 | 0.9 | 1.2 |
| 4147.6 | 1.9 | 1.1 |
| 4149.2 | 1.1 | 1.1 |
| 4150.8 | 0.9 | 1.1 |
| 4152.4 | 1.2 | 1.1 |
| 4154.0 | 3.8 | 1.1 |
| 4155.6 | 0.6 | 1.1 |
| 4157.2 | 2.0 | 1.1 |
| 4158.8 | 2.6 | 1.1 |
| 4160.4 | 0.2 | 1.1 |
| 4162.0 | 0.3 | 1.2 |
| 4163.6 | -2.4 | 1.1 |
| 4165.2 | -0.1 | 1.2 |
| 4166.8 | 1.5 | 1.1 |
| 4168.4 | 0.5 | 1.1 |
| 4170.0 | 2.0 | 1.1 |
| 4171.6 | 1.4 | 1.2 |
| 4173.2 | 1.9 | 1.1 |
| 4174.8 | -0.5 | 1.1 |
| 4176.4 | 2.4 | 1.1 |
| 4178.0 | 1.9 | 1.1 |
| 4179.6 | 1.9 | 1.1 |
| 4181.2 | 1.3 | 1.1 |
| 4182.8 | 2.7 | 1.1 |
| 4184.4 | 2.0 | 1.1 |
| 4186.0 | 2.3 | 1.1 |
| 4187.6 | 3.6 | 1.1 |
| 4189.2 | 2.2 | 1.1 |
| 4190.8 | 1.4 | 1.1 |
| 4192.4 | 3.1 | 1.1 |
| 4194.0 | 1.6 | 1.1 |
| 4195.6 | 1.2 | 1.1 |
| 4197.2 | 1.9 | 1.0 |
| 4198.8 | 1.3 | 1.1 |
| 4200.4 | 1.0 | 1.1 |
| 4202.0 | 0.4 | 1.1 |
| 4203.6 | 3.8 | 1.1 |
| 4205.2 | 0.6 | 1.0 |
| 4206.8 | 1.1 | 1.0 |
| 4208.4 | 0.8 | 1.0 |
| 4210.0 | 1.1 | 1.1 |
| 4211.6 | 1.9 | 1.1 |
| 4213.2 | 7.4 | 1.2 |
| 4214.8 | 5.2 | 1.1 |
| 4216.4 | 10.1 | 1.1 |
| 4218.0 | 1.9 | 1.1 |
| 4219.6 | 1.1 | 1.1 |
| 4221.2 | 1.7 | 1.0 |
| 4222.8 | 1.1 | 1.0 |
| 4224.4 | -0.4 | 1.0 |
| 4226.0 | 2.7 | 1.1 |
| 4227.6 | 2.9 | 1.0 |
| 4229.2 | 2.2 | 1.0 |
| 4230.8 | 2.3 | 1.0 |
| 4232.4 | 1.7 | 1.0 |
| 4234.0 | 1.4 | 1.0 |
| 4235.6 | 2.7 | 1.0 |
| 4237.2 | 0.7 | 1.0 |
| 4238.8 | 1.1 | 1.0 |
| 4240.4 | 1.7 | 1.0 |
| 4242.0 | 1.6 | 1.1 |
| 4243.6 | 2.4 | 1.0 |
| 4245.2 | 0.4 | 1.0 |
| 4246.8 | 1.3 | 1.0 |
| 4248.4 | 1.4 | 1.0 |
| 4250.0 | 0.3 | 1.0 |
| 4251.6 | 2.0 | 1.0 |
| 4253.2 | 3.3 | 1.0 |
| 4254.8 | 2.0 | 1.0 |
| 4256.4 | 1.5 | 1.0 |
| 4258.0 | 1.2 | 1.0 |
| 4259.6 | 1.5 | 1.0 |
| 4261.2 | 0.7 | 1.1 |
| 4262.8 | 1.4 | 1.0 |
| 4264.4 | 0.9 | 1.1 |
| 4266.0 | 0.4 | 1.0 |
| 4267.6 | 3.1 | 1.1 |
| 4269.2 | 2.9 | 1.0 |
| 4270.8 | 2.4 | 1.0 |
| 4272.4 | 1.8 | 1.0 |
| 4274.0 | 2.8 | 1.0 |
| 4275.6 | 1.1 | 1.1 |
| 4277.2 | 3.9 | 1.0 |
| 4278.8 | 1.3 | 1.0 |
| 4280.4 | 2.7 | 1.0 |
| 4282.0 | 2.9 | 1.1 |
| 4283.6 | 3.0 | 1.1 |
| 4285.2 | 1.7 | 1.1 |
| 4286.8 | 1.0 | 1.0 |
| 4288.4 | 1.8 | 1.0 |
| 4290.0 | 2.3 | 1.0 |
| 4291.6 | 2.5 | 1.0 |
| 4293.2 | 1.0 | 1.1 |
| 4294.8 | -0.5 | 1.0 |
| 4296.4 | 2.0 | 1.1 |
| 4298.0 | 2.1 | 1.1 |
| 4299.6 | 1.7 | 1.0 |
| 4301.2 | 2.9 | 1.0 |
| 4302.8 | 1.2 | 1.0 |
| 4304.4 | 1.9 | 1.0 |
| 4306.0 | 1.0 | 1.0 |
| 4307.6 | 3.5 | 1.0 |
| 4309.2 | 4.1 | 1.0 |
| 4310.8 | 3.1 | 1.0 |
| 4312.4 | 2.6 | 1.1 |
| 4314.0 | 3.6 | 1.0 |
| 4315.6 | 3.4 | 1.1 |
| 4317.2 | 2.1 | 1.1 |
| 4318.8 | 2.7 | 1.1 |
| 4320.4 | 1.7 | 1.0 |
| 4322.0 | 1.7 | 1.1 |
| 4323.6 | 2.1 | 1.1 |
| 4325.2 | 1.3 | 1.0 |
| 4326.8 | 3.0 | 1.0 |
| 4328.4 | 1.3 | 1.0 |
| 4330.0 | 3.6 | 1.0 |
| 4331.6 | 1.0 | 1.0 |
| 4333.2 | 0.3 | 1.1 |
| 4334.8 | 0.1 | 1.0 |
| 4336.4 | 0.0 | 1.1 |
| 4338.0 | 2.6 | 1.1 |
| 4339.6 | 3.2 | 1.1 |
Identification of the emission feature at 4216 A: [O II] 3727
